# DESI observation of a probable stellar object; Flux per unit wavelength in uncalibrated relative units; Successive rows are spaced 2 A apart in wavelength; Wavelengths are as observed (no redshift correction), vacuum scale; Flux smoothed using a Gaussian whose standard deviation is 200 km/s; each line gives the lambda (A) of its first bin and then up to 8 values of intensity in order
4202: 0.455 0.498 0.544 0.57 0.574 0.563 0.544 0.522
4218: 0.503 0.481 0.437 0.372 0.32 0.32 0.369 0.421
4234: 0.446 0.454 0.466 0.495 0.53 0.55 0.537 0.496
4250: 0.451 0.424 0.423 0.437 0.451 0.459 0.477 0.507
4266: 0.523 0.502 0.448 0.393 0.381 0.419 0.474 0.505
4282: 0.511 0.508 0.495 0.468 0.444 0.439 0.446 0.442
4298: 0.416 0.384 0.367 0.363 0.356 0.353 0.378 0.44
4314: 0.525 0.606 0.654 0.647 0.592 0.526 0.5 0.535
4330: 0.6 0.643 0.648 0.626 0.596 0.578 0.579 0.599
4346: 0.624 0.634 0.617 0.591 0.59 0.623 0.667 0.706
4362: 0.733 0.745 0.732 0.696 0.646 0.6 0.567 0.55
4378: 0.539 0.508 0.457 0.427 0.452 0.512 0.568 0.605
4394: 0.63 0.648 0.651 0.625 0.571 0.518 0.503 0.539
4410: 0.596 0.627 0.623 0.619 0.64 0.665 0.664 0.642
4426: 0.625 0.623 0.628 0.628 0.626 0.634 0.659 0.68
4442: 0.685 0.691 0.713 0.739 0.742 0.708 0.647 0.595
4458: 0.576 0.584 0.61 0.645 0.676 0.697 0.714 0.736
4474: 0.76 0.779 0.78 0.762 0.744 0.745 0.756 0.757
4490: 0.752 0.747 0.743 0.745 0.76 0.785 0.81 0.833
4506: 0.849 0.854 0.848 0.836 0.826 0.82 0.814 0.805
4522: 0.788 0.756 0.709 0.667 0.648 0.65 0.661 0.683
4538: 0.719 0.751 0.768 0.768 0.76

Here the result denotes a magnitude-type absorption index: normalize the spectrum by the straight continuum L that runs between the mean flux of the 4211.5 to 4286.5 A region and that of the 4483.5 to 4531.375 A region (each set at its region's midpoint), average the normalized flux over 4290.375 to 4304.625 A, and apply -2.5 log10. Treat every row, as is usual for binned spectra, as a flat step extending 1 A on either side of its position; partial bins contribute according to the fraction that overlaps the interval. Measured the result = 0.26 mag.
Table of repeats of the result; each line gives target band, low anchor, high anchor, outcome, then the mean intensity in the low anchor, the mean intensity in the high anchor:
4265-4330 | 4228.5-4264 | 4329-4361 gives 0.16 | 0.463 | 0.62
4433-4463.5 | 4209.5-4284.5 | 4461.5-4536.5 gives 0.06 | 0.465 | 0.753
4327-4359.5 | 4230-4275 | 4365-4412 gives -0.14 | 0.465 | 0.572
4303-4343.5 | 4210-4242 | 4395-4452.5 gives 0.02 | 0.454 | 0.638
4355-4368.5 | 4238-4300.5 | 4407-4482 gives -0.22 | 0.466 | 0.665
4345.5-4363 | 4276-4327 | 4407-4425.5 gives -0.19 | 0.472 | 0.624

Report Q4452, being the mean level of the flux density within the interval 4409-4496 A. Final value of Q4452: 0.681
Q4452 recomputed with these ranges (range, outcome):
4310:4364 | 0.602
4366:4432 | 0.589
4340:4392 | 0.598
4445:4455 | 0.71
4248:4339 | 0.484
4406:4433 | 0.62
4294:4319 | 0.441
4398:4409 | 0.56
